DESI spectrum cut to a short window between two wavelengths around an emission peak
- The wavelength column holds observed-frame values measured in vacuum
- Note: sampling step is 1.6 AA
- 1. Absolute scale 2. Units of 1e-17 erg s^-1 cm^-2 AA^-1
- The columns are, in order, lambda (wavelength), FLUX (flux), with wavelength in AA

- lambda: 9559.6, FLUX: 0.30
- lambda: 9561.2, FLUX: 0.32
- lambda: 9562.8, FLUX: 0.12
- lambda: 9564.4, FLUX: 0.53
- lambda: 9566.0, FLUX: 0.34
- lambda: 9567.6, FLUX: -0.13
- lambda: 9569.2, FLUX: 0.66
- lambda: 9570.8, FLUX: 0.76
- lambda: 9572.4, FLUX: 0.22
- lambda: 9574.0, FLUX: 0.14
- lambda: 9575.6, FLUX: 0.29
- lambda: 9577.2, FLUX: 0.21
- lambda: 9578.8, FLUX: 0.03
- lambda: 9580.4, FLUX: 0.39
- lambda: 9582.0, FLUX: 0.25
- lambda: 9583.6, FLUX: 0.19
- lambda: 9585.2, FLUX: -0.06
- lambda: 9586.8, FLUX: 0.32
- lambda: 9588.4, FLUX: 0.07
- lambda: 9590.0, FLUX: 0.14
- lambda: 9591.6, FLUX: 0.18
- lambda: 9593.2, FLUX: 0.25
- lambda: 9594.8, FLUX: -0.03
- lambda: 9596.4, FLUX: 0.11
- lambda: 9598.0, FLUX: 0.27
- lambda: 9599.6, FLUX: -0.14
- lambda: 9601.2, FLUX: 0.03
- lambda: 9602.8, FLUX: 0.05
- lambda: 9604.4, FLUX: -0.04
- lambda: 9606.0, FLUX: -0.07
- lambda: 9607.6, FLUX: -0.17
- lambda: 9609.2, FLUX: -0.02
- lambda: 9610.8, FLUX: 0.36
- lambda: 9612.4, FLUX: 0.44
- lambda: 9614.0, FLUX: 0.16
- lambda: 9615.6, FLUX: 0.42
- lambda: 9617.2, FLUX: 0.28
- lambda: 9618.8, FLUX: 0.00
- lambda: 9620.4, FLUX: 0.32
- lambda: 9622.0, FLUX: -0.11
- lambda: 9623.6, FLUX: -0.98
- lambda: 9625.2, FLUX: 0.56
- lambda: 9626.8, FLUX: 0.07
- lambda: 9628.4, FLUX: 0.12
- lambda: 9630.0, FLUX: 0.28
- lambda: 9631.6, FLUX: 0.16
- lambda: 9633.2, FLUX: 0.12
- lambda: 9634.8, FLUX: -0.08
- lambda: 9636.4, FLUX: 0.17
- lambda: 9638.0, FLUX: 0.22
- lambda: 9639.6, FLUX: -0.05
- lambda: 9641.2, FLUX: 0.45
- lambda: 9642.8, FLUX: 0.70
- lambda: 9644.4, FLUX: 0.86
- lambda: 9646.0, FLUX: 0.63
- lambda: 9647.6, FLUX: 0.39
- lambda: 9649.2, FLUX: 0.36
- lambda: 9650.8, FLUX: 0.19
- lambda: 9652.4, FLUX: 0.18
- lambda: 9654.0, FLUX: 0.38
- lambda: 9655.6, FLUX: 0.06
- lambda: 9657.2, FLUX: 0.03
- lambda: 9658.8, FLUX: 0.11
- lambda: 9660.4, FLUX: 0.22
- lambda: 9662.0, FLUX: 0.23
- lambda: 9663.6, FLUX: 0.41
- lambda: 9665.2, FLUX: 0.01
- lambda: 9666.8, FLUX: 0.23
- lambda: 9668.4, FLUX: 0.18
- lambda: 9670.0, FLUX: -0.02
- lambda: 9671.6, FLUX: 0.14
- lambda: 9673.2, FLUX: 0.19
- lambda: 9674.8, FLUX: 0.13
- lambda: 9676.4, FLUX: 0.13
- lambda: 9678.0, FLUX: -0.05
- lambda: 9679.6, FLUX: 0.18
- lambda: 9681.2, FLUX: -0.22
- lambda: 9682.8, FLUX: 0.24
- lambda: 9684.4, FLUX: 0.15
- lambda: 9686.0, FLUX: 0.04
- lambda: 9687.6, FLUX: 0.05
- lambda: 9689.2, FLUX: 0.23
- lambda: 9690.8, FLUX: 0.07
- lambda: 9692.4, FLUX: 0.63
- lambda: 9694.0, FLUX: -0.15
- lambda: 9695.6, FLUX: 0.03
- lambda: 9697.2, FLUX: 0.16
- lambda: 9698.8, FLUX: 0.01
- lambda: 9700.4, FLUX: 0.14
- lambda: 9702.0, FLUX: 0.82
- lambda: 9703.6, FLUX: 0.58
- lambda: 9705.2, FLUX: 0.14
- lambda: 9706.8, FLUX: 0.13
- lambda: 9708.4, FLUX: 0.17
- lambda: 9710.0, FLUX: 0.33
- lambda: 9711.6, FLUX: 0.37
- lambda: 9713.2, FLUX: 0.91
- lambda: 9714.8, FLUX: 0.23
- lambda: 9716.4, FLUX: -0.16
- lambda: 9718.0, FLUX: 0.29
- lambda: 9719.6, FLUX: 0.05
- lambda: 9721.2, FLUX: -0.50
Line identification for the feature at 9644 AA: Hbeta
